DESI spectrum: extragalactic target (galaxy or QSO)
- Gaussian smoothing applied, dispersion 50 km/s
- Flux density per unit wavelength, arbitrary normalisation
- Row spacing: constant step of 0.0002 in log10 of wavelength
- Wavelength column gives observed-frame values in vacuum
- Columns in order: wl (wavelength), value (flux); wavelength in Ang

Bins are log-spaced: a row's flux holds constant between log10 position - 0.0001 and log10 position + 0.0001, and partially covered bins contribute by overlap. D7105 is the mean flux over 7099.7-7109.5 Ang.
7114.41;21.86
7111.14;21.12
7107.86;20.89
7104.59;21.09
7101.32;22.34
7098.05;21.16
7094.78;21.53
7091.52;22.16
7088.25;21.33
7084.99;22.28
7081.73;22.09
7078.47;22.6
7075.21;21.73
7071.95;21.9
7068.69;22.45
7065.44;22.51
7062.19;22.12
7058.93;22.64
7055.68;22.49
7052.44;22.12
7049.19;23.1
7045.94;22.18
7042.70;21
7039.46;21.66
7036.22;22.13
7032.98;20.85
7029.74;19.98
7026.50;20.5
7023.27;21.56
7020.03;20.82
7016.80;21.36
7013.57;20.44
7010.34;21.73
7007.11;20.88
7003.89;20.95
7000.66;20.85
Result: 21.4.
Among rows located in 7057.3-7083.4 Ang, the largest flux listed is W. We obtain 22.64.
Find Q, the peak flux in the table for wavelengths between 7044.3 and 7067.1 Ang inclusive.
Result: 23.1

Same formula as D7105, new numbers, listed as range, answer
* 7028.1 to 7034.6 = 20.4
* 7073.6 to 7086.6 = 22.2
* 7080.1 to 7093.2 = 22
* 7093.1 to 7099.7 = 21.4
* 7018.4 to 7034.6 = 20.7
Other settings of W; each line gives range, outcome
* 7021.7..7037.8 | 22.13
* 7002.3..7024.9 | 21.73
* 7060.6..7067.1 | 22.51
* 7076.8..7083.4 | 22.6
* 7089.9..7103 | 22.34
